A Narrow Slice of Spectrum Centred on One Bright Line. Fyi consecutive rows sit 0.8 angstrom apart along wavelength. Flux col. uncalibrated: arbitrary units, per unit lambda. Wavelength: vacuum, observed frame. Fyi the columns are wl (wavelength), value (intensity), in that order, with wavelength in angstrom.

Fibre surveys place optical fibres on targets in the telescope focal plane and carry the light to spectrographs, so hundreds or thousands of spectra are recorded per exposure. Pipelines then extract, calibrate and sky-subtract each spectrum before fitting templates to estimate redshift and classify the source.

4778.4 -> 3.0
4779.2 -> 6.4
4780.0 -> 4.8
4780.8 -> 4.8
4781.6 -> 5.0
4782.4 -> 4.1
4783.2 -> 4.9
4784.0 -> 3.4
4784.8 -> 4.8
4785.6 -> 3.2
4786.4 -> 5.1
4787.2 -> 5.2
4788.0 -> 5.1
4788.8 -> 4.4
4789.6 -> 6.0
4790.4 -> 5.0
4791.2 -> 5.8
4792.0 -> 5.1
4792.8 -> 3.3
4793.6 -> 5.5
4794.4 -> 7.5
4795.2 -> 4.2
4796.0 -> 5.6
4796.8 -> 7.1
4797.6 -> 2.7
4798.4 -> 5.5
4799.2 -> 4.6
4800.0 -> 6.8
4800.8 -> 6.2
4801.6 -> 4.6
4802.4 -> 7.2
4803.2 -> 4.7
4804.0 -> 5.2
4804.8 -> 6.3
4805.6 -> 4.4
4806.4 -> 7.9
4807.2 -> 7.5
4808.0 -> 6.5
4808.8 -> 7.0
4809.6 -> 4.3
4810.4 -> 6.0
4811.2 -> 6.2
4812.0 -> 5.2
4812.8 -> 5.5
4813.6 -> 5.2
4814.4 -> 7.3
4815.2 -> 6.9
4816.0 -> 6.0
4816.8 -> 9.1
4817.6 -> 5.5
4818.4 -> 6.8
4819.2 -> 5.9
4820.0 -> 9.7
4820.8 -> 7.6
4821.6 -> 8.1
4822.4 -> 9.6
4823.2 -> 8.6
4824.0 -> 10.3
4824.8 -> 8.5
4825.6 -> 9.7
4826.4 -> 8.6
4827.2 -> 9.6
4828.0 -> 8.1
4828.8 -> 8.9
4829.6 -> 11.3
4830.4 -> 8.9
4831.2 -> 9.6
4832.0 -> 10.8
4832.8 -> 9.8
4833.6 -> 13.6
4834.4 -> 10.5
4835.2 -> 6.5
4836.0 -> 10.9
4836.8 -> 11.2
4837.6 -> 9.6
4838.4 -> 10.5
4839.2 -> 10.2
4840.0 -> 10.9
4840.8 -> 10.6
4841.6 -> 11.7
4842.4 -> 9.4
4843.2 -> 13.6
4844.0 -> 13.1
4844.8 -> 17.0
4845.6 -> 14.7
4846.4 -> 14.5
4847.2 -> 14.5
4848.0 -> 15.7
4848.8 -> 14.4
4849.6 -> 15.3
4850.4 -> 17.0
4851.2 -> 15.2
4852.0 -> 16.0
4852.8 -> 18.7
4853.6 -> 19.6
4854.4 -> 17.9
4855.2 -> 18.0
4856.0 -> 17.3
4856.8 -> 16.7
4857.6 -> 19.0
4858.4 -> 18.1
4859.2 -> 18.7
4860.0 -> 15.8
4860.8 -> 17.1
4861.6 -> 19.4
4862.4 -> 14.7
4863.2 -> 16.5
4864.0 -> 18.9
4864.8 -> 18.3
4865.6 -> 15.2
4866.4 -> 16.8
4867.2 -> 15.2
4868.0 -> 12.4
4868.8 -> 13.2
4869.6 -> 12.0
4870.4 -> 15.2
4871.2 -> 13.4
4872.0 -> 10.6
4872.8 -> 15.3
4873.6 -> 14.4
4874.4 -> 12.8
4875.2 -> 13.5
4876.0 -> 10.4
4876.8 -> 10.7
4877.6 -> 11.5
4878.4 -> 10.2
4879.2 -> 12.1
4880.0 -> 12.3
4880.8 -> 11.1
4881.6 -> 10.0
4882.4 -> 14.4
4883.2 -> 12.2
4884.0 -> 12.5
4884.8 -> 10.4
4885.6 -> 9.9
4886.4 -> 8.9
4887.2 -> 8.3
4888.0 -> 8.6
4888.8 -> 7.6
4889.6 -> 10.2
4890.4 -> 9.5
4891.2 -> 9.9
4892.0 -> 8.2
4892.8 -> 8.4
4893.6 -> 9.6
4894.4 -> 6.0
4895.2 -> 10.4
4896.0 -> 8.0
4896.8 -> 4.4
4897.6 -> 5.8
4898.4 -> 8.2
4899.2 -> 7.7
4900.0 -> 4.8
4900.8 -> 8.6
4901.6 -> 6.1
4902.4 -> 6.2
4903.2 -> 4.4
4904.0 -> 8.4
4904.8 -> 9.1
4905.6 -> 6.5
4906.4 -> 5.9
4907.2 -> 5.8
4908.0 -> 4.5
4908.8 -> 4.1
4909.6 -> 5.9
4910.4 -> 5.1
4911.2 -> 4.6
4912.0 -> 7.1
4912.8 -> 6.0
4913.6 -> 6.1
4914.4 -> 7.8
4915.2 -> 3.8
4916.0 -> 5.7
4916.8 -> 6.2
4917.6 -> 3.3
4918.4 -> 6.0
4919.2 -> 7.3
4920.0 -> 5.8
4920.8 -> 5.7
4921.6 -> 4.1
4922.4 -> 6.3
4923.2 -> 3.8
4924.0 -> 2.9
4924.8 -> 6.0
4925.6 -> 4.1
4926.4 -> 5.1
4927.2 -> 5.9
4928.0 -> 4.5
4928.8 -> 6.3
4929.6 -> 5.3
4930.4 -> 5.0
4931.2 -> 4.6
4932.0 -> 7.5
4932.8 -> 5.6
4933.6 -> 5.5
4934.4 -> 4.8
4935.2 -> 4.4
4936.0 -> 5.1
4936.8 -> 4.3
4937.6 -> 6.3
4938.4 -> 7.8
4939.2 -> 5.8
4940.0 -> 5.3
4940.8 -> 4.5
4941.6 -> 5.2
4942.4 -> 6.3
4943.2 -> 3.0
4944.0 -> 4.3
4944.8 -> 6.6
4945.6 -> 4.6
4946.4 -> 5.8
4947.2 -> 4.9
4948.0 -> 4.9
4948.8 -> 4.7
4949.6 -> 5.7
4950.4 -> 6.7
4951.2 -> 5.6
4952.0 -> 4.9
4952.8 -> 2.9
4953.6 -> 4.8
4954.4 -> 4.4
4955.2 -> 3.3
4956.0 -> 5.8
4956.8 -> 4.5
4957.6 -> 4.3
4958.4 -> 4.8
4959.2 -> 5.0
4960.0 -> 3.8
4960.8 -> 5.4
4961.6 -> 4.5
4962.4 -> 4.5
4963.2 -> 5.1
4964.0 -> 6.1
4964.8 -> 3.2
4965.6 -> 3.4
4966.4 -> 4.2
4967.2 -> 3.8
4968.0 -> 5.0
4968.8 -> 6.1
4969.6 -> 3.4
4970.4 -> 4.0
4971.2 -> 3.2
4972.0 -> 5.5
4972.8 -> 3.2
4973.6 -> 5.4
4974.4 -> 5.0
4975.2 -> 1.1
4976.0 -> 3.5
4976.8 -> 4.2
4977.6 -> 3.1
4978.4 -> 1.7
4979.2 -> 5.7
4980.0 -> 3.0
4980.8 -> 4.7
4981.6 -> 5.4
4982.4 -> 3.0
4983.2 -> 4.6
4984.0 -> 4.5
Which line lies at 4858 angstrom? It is C IV 1549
